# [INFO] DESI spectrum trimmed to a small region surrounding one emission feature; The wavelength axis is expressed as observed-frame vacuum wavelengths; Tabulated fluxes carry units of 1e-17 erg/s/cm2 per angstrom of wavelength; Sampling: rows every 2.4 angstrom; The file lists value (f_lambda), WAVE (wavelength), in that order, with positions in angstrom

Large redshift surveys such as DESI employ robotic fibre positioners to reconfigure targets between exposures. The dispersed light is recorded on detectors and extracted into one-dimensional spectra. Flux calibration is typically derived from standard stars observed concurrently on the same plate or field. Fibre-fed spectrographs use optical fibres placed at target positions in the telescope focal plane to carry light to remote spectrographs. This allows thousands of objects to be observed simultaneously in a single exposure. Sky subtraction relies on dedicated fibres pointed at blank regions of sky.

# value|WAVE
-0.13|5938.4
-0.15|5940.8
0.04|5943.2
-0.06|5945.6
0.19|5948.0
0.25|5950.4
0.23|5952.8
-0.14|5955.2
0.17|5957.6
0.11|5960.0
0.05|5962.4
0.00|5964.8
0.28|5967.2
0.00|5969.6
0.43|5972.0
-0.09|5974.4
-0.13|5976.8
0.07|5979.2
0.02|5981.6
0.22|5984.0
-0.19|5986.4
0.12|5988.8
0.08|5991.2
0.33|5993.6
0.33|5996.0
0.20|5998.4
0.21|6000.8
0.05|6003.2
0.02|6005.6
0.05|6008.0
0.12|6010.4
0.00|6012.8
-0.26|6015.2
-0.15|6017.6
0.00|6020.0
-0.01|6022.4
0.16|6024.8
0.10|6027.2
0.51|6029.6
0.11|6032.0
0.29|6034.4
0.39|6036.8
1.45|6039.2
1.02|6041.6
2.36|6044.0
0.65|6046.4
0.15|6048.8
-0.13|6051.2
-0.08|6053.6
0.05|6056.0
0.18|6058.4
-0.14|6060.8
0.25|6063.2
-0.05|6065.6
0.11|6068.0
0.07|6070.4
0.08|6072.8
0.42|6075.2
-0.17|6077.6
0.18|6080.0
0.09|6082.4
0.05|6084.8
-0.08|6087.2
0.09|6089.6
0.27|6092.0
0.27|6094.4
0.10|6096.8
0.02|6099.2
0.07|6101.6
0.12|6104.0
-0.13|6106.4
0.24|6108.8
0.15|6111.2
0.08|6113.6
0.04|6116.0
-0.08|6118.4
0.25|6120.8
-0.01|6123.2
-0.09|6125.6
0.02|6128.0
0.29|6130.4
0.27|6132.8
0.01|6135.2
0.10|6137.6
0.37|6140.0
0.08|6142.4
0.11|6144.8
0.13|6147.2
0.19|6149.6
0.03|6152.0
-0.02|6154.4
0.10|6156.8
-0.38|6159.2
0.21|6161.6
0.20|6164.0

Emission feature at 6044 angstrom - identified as [O II] 3727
